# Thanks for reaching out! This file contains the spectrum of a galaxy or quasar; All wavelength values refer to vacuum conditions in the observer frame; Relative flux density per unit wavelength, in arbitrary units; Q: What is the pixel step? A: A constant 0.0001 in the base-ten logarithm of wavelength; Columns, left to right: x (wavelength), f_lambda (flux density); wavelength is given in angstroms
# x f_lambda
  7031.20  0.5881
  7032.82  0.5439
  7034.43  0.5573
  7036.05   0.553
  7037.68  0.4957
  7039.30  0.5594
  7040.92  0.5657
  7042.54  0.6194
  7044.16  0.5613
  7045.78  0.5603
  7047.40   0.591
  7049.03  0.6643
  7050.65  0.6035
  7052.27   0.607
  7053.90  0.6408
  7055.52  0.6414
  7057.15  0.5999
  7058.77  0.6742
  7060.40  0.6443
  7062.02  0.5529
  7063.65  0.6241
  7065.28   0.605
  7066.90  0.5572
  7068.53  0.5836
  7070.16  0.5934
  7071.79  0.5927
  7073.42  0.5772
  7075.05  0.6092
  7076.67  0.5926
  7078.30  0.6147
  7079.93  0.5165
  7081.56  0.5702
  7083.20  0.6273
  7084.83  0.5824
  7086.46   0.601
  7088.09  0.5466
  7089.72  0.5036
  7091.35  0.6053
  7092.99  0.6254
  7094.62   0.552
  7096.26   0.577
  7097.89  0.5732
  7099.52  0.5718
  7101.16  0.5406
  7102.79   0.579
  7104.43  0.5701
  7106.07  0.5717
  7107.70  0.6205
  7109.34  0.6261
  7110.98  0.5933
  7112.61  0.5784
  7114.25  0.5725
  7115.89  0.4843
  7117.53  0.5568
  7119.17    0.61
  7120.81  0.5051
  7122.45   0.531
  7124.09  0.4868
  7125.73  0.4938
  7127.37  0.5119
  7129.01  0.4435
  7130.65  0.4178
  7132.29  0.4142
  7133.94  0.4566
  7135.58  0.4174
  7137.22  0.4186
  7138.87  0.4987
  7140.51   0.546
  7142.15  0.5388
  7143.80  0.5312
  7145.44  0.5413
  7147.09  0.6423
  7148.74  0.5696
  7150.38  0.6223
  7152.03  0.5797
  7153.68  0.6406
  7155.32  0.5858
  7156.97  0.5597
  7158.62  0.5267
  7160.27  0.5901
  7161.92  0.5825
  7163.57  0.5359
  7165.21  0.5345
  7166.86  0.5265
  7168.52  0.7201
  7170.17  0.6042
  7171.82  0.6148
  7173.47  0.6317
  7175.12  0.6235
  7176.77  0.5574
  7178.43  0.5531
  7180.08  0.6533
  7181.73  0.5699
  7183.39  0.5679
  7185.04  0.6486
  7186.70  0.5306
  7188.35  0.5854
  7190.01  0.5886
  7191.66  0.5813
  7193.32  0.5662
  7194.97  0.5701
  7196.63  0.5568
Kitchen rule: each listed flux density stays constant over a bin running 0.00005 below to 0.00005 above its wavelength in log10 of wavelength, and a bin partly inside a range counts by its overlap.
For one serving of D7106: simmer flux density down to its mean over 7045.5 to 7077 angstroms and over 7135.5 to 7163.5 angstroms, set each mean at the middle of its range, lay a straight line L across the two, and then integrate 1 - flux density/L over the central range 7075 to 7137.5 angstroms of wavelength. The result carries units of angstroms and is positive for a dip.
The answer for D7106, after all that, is 3.84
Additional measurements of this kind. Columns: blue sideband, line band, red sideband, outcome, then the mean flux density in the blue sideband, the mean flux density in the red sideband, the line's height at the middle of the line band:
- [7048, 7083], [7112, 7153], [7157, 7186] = 5.2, 0.603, 0.589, 0.595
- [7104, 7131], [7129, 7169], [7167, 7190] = 2.5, 0.541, 0.601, 0.572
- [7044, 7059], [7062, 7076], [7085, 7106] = 0.2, 0.614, 0.571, 0.597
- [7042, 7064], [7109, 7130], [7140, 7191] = 2.2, 0.613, 0.584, 0.596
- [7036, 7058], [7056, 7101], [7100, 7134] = -1.8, 0.592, 0.534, 0.565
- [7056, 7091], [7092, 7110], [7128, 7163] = -0.5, 0.59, 0.53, 0.567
